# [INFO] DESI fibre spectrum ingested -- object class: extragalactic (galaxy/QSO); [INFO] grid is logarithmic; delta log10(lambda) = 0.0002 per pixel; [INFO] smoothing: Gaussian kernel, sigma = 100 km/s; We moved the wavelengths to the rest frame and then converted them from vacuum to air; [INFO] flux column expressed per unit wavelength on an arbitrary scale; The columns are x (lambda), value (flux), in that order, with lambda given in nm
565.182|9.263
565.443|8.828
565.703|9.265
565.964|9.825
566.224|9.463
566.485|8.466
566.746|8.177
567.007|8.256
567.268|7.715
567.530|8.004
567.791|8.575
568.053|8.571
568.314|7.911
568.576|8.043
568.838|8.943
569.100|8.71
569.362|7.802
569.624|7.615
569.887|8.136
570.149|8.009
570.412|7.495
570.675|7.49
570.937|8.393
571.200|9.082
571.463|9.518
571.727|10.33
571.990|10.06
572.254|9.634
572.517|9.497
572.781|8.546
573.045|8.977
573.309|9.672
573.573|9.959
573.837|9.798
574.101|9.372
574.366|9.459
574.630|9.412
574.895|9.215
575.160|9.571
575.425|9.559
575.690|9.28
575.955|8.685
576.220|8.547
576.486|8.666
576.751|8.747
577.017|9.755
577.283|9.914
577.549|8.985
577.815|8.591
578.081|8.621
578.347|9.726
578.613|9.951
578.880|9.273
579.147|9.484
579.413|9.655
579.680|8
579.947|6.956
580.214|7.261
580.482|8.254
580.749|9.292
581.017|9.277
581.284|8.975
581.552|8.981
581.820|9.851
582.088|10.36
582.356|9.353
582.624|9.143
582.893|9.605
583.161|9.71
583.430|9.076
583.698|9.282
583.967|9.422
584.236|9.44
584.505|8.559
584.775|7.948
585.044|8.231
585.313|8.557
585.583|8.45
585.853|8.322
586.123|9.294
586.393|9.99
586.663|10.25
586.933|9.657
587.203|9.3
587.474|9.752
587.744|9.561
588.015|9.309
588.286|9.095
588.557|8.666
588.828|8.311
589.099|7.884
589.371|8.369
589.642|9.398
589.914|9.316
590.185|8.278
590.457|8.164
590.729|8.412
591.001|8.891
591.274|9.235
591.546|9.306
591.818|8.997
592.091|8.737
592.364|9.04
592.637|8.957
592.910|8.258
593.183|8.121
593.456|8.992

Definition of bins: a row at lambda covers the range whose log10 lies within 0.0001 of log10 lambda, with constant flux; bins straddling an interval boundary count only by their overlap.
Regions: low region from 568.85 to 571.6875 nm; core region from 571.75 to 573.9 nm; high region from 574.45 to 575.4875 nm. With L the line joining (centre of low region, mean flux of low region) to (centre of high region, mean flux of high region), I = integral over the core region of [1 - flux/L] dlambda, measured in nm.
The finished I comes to -0.15 nm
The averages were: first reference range 8.32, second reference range 9.43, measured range 9.55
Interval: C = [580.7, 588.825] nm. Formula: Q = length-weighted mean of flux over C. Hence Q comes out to 9.21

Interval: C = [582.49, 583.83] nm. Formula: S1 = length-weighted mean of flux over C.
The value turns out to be 9.37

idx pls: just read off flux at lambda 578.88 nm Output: 9.273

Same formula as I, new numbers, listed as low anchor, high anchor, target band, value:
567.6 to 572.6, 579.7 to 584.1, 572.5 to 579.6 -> -0.37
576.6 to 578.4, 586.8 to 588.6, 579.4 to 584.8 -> 0.16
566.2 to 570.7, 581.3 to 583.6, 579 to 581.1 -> 0.17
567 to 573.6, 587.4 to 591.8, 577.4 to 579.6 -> -0.13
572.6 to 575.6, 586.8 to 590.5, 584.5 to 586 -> 0.12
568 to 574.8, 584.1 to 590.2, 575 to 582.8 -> -0.13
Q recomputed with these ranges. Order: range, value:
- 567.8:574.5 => 8.84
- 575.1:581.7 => 8.95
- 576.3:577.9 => 9.1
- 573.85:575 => 9.41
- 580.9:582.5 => 9.47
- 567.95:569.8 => 8.22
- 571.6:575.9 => 9.51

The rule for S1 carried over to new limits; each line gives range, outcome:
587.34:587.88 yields 9.66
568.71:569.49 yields 8.49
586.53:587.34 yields 9.74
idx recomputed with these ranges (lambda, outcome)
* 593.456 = 8.992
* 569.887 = 8.136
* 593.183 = 8.121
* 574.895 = 9.215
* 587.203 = 9.3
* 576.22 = 8.547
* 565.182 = 9.263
